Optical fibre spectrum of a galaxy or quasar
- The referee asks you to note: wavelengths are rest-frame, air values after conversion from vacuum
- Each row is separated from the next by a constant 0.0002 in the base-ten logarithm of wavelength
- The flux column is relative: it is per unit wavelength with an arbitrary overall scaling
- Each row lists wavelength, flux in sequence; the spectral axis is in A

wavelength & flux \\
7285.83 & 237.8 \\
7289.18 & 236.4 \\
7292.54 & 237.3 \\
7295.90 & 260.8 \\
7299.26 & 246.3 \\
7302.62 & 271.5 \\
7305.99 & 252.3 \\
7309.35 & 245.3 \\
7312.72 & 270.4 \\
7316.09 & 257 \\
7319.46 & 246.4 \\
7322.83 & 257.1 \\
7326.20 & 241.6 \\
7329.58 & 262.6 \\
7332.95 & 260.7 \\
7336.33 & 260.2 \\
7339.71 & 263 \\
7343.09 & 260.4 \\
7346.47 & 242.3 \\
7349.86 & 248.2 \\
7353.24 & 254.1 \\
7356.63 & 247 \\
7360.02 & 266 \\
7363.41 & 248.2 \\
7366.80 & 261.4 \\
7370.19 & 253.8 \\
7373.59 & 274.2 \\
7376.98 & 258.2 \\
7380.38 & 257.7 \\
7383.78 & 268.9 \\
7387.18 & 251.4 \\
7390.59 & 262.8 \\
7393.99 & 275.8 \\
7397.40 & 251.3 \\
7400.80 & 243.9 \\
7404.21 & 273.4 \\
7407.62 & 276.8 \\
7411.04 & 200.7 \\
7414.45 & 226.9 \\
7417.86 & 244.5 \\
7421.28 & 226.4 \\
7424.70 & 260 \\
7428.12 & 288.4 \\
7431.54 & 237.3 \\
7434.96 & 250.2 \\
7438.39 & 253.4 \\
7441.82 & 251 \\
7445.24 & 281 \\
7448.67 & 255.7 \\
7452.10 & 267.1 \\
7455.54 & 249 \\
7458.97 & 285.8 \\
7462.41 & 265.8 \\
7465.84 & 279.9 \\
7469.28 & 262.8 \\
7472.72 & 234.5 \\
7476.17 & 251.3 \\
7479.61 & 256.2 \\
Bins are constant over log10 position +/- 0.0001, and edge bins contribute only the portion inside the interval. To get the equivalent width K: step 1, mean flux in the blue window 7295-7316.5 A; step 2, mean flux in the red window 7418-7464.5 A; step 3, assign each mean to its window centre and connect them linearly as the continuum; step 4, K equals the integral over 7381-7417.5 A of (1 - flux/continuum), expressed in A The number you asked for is 0.8 A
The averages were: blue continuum 258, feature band 253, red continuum 259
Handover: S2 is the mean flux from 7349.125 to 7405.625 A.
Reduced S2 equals 259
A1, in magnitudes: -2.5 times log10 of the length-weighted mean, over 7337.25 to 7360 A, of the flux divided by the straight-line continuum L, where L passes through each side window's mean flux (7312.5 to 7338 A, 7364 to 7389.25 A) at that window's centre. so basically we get 0.02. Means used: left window 256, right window 260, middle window 254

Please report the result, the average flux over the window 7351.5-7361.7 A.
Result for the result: 256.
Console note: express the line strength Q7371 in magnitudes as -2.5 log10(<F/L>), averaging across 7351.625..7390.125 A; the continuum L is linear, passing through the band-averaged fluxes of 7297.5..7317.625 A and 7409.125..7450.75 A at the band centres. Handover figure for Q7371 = -0.025 mag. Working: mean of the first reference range 257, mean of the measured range 258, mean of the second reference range 248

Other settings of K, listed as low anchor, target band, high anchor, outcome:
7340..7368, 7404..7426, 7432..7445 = 1.02 A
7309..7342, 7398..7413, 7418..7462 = 0.55 A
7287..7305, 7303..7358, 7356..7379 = -0.08 A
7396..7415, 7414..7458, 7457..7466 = 1.38 A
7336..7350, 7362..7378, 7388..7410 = -0.08 A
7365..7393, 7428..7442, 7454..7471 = 0.71 A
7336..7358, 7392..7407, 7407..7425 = -1.42 A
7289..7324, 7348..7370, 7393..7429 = -0.19 A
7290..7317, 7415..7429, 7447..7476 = 0.51 A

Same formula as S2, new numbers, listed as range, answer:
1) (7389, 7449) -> 253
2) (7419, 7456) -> 256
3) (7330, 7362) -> 256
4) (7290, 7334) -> 254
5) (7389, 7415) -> 253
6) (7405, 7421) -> 238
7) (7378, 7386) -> 262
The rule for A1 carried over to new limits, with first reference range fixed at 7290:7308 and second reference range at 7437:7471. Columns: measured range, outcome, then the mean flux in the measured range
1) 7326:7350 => 0.00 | 256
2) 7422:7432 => 0.01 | 261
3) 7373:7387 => -0.01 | 263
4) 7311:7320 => -0.02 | 259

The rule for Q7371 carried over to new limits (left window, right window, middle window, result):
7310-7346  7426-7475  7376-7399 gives -0.007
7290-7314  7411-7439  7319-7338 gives -0.014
